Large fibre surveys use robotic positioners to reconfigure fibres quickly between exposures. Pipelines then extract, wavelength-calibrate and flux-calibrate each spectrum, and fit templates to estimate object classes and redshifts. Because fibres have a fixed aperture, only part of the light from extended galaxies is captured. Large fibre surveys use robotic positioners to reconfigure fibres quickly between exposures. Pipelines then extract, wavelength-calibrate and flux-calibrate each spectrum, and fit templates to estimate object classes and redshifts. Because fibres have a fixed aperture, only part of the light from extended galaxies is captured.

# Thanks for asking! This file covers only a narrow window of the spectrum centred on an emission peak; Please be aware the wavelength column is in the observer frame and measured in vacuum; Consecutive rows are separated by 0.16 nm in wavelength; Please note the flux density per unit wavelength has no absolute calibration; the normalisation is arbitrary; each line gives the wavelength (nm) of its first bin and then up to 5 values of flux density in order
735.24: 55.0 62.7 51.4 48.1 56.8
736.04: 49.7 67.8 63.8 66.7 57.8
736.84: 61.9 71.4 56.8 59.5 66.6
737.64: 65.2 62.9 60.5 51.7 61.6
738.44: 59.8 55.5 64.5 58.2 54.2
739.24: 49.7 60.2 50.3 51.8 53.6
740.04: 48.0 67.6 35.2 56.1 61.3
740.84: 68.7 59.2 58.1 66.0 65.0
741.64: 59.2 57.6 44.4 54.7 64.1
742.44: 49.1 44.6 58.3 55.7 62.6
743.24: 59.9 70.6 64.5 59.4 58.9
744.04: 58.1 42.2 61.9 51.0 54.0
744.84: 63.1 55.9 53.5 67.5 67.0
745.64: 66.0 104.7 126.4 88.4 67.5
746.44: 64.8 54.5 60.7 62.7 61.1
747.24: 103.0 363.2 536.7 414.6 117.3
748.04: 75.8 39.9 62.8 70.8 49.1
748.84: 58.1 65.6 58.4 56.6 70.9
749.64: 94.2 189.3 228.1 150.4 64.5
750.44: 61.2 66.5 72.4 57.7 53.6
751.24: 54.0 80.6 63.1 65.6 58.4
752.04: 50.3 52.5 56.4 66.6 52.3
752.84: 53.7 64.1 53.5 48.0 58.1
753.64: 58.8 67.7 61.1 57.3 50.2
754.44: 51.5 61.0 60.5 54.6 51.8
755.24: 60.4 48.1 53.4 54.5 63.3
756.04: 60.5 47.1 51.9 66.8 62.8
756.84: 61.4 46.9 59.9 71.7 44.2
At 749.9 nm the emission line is [N II]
